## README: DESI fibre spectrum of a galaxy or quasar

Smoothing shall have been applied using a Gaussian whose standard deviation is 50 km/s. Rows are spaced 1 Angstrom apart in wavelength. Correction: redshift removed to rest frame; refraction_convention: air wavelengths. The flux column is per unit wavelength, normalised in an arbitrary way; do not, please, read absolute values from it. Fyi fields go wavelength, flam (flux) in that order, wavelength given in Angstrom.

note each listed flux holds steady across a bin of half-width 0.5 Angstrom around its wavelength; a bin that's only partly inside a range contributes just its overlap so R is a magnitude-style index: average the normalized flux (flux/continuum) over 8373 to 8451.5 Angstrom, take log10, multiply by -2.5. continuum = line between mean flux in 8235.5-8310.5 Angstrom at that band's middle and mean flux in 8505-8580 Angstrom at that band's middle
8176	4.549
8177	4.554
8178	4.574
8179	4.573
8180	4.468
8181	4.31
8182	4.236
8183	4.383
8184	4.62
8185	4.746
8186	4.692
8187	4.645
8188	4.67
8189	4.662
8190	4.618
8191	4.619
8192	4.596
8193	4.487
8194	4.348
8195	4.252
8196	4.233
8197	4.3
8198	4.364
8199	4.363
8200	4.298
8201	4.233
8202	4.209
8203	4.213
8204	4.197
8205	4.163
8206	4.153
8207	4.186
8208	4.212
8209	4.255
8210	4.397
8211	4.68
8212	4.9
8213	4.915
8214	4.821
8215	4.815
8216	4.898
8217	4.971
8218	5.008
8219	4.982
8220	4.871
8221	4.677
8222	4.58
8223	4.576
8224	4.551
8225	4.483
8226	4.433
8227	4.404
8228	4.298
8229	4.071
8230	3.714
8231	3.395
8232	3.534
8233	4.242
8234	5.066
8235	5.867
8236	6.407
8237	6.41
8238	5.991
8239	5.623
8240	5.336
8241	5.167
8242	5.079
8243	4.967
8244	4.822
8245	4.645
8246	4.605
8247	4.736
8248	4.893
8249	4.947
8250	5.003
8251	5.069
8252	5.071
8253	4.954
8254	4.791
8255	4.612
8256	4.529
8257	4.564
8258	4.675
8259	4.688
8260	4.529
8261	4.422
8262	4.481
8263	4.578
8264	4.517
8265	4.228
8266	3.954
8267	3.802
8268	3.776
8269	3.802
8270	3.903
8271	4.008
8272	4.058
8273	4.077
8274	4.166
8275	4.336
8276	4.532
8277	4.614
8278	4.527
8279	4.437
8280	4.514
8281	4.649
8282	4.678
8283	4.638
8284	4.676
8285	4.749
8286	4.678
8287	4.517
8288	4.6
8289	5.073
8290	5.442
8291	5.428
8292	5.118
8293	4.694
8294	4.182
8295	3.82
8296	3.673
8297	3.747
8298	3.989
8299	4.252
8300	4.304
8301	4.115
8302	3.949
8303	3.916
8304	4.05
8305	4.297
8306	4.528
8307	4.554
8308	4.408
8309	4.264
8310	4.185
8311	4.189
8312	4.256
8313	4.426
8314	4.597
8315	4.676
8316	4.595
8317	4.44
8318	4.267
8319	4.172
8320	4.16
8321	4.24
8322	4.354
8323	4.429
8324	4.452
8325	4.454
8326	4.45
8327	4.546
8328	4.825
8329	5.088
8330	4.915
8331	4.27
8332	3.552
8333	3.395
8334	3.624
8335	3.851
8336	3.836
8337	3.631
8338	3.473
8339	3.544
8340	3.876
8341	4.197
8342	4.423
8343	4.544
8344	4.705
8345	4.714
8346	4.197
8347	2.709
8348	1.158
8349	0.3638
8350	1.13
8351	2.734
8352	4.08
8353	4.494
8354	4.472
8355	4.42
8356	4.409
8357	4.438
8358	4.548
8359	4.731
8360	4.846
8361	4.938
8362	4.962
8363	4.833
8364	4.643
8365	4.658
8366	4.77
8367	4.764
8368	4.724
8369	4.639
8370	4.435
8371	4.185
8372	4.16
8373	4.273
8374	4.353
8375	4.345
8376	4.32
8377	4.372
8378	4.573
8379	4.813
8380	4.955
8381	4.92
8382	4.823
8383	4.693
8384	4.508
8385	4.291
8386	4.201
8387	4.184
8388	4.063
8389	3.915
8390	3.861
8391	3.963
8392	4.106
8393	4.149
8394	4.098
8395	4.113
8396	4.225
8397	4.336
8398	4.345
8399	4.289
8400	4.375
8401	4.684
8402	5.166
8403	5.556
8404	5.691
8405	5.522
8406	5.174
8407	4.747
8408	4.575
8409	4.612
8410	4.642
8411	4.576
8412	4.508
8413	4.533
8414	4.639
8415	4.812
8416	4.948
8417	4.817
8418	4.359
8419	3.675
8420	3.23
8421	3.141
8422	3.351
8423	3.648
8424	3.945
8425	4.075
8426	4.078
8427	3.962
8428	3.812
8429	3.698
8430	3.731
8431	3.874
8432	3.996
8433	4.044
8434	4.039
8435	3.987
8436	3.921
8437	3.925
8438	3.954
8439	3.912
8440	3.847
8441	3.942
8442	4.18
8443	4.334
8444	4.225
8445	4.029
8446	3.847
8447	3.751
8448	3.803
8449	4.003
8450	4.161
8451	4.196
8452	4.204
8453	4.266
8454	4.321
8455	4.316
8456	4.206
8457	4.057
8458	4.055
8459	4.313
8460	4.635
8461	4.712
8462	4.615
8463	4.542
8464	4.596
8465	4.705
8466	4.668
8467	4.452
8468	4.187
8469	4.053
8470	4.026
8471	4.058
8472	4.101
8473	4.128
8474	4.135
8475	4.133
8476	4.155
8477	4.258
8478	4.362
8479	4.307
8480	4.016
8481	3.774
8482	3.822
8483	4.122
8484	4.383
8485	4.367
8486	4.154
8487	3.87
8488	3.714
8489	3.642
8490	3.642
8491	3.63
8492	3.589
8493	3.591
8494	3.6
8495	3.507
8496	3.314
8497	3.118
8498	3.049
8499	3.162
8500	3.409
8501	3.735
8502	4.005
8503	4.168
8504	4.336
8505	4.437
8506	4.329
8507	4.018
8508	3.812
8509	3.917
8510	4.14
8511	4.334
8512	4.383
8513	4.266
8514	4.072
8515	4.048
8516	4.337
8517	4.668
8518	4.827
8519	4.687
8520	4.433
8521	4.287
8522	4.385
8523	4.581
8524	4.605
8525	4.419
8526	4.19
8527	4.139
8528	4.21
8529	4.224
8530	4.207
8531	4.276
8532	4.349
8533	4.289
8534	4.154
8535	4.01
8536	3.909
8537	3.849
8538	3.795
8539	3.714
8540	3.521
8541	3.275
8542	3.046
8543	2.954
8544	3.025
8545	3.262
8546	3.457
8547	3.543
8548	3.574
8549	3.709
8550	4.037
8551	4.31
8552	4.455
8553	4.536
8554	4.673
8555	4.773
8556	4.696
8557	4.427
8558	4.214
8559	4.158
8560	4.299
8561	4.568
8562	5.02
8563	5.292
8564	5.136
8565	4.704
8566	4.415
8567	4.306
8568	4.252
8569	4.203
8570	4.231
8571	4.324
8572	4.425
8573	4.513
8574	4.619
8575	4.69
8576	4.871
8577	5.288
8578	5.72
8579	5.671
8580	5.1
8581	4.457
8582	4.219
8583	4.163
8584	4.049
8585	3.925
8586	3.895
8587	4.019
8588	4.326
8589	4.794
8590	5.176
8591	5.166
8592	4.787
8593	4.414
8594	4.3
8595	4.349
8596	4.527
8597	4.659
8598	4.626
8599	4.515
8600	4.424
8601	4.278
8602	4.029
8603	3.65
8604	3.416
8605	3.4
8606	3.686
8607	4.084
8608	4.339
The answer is 0.039 mag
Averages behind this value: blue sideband 4.59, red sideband 4.28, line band 4.27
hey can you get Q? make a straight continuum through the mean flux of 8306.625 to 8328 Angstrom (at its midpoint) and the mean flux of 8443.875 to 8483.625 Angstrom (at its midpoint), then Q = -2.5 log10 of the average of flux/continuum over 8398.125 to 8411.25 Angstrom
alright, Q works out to -0.14 mag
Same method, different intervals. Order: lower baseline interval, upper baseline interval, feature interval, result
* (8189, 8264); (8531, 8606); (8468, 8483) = 0.073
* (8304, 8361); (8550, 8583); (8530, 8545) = 0.218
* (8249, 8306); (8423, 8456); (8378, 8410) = -0.105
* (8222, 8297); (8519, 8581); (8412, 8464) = 0.080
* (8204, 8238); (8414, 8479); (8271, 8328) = 0.013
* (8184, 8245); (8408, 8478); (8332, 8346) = 0.104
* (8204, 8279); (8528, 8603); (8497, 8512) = 0.121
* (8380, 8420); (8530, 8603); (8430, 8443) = 0.129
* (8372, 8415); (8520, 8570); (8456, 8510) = 0.072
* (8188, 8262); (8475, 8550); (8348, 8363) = 0.133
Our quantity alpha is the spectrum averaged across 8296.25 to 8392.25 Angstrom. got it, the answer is 4.2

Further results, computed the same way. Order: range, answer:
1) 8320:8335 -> 4.31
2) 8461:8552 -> 4.02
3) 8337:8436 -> 4.23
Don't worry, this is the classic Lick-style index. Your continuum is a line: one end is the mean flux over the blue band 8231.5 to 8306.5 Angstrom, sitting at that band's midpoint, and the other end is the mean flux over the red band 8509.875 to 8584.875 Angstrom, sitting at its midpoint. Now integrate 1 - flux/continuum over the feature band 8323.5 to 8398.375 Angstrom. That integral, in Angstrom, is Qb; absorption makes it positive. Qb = 5.3 Angstrom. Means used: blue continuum 4.6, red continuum 4.29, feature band 4.18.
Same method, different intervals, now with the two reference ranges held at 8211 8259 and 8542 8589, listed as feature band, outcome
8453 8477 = 1.0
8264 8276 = 1.8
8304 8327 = 1.6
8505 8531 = 0.7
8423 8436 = 1.8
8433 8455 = 2.3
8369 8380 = 0.5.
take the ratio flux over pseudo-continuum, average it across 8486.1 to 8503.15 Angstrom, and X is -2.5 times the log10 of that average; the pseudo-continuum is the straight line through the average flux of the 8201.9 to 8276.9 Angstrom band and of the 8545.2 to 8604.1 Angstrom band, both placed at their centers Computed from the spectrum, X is 0.25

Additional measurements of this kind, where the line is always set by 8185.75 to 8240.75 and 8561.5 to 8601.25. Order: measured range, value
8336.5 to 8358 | 0.26 mag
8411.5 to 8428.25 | 0.13 mag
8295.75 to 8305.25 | 0.15 mag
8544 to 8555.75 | 0.15 mag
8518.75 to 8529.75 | 0.06 mag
